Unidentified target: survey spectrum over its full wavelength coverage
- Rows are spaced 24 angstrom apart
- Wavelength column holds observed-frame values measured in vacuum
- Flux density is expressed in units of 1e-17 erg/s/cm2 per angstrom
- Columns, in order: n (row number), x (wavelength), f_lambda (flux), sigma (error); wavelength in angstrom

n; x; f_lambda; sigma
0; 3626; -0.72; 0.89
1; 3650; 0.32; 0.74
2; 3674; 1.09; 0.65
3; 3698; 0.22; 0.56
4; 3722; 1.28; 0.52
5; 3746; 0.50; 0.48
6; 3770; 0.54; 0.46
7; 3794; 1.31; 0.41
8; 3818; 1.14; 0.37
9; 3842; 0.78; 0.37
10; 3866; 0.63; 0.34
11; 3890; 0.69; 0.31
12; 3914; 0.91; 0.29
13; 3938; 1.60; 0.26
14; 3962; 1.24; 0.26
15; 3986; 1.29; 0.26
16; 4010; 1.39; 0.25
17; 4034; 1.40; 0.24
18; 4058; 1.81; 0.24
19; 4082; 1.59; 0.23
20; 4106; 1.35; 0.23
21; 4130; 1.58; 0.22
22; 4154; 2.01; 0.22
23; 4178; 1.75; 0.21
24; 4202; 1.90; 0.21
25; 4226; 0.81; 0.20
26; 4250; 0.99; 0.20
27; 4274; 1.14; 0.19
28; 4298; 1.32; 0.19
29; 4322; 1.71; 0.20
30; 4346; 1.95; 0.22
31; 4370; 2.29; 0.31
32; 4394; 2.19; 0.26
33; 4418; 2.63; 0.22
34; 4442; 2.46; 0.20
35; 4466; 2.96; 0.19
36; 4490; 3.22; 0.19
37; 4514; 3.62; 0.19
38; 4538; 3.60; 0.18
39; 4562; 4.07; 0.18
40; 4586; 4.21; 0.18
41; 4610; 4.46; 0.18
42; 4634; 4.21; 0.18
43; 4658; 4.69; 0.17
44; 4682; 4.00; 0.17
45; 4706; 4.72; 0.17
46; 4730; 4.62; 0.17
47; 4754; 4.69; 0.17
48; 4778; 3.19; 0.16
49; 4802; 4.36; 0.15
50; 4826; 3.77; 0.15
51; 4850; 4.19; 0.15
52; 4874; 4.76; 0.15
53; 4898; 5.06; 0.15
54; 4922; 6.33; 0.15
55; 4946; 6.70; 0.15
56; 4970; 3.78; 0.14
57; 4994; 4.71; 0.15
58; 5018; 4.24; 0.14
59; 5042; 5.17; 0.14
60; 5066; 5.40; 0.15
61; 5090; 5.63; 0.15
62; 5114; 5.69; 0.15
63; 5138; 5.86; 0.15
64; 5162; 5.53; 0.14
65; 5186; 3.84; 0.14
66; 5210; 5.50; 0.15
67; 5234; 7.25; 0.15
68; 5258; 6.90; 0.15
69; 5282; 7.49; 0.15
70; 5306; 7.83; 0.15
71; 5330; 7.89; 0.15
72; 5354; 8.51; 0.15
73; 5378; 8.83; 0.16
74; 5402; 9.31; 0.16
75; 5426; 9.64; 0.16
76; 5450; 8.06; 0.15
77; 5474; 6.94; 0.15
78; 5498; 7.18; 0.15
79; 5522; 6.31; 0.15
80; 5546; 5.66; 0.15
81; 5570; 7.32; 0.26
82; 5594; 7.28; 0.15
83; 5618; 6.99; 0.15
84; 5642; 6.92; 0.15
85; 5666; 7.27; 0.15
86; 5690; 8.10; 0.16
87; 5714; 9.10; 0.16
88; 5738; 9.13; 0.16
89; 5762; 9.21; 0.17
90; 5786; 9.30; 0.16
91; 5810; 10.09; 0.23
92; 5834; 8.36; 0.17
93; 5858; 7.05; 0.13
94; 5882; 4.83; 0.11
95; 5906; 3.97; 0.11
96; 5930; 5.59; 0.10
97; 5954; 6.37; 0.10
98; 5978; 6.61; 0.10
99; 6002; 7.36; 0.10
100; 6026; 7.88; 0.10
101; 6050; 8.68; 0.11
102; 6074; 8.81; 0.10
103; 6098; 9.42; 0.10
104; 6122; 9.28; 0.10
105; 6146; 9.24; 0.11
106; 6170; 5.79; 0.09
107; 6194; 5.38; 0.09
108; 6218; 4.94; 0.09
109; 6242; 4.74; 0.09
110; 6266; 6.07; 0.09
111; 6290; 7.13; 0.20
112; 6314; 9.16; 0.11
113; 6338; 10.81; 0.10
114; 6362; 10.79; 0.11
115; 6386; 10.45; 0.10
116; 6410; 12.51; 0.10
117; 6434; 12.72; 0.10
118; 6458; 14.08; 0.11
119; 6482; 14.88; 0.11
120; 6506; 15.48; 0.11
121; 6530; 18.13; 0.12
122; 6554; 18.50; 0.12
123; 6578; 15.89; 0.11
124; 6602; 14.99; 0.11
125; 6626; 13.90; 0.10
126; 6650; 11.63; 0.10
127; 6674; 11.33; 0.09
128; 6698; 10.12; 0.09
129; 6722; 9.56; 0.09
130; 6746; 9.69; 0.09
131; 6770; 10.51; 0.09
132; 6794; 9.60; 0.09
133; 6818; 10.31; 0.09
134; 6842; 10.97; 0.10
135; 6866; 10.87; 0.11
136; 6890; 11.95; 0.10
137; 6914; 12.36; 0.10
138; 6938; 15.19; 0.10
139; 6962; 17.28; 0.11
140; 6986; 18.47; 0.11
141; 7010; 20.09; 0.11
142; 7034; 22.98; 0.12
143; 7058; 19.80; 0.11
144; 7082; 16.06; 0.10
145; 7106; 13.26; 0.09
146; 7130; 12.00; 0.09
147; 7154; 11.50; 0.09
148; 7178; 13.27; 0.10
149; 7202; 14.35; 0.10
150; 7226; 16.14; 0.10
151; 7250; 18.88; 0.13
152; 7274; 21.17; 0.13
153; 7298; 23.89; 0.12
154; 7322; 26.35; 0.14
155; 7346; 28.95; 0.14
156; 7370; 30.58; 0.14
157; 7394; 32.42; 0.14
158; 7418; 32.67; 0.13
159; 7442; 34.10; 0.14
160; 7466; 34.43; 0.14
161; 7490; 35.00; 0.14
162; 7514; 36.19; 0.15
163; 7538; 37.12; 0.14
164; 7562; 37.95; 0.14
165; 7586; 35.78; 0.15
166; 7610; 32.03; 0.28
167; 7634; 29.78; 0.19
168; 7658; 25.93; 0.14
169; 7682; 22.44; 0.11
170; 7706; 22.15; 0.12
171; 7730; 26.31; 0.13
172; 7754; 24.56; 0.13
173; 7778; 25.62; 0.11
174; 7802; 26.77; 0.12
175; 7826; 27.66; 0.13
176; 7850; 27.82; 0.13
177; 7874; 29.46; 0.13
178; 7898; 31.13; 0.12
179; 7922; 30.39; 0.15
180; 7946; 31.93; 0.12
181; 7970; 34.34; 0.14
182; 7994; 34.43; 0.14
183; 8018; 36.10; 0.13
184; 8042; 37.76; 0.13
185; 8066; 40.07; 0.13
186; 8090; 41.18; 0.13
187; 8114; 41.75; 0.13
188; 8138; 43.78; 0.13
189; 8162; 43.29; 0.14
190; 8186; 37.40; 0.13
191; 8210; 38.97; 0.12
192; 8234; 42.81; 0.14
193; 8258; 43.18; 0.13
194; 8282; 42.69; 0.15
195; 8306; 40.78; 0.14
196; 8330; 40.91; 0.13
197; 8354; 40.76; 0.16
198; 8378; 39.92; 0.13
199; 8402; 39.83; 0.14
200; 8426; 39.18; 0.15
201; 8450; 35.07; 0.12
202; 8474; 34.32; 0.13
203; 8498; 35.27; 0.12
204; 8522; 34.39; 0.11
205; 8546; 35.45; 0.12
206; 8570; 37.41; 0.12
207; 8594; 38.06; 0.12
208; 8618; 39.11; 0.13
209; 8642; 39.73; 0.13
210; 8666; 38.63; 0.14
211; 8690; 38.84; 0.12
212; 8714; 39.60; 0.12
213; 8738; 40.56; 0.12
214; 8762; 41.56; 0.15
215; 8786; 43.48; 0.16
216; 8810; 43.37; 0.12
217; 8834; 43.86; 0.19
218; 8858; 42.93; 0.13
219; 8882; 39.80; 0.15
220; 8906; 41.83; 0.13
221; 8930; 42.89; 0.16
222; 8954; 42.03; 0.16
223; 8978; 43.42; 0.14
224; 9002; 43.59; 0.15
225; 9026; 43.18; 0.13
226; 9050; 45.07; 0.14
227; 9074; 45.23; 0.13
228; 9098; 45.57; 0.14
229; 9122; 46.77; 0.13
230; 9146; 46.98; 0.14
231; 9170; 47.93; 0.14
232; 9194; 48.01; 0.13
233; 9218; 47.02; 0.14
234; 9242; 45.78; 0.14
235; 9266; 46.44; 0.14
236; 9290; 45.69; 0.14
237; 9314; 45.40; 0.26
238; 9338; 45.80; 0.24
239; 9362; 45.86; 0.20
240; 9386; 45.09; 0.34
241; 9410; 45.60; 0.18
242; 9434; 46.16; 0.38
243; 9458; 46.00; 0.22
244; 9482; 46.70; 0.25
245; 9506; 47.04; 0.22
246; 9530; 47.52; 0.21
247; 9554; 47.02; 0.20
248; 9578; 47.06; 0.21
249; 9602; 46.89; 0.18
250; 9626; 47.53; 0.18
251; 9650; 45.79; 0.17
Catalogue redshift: 0.00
